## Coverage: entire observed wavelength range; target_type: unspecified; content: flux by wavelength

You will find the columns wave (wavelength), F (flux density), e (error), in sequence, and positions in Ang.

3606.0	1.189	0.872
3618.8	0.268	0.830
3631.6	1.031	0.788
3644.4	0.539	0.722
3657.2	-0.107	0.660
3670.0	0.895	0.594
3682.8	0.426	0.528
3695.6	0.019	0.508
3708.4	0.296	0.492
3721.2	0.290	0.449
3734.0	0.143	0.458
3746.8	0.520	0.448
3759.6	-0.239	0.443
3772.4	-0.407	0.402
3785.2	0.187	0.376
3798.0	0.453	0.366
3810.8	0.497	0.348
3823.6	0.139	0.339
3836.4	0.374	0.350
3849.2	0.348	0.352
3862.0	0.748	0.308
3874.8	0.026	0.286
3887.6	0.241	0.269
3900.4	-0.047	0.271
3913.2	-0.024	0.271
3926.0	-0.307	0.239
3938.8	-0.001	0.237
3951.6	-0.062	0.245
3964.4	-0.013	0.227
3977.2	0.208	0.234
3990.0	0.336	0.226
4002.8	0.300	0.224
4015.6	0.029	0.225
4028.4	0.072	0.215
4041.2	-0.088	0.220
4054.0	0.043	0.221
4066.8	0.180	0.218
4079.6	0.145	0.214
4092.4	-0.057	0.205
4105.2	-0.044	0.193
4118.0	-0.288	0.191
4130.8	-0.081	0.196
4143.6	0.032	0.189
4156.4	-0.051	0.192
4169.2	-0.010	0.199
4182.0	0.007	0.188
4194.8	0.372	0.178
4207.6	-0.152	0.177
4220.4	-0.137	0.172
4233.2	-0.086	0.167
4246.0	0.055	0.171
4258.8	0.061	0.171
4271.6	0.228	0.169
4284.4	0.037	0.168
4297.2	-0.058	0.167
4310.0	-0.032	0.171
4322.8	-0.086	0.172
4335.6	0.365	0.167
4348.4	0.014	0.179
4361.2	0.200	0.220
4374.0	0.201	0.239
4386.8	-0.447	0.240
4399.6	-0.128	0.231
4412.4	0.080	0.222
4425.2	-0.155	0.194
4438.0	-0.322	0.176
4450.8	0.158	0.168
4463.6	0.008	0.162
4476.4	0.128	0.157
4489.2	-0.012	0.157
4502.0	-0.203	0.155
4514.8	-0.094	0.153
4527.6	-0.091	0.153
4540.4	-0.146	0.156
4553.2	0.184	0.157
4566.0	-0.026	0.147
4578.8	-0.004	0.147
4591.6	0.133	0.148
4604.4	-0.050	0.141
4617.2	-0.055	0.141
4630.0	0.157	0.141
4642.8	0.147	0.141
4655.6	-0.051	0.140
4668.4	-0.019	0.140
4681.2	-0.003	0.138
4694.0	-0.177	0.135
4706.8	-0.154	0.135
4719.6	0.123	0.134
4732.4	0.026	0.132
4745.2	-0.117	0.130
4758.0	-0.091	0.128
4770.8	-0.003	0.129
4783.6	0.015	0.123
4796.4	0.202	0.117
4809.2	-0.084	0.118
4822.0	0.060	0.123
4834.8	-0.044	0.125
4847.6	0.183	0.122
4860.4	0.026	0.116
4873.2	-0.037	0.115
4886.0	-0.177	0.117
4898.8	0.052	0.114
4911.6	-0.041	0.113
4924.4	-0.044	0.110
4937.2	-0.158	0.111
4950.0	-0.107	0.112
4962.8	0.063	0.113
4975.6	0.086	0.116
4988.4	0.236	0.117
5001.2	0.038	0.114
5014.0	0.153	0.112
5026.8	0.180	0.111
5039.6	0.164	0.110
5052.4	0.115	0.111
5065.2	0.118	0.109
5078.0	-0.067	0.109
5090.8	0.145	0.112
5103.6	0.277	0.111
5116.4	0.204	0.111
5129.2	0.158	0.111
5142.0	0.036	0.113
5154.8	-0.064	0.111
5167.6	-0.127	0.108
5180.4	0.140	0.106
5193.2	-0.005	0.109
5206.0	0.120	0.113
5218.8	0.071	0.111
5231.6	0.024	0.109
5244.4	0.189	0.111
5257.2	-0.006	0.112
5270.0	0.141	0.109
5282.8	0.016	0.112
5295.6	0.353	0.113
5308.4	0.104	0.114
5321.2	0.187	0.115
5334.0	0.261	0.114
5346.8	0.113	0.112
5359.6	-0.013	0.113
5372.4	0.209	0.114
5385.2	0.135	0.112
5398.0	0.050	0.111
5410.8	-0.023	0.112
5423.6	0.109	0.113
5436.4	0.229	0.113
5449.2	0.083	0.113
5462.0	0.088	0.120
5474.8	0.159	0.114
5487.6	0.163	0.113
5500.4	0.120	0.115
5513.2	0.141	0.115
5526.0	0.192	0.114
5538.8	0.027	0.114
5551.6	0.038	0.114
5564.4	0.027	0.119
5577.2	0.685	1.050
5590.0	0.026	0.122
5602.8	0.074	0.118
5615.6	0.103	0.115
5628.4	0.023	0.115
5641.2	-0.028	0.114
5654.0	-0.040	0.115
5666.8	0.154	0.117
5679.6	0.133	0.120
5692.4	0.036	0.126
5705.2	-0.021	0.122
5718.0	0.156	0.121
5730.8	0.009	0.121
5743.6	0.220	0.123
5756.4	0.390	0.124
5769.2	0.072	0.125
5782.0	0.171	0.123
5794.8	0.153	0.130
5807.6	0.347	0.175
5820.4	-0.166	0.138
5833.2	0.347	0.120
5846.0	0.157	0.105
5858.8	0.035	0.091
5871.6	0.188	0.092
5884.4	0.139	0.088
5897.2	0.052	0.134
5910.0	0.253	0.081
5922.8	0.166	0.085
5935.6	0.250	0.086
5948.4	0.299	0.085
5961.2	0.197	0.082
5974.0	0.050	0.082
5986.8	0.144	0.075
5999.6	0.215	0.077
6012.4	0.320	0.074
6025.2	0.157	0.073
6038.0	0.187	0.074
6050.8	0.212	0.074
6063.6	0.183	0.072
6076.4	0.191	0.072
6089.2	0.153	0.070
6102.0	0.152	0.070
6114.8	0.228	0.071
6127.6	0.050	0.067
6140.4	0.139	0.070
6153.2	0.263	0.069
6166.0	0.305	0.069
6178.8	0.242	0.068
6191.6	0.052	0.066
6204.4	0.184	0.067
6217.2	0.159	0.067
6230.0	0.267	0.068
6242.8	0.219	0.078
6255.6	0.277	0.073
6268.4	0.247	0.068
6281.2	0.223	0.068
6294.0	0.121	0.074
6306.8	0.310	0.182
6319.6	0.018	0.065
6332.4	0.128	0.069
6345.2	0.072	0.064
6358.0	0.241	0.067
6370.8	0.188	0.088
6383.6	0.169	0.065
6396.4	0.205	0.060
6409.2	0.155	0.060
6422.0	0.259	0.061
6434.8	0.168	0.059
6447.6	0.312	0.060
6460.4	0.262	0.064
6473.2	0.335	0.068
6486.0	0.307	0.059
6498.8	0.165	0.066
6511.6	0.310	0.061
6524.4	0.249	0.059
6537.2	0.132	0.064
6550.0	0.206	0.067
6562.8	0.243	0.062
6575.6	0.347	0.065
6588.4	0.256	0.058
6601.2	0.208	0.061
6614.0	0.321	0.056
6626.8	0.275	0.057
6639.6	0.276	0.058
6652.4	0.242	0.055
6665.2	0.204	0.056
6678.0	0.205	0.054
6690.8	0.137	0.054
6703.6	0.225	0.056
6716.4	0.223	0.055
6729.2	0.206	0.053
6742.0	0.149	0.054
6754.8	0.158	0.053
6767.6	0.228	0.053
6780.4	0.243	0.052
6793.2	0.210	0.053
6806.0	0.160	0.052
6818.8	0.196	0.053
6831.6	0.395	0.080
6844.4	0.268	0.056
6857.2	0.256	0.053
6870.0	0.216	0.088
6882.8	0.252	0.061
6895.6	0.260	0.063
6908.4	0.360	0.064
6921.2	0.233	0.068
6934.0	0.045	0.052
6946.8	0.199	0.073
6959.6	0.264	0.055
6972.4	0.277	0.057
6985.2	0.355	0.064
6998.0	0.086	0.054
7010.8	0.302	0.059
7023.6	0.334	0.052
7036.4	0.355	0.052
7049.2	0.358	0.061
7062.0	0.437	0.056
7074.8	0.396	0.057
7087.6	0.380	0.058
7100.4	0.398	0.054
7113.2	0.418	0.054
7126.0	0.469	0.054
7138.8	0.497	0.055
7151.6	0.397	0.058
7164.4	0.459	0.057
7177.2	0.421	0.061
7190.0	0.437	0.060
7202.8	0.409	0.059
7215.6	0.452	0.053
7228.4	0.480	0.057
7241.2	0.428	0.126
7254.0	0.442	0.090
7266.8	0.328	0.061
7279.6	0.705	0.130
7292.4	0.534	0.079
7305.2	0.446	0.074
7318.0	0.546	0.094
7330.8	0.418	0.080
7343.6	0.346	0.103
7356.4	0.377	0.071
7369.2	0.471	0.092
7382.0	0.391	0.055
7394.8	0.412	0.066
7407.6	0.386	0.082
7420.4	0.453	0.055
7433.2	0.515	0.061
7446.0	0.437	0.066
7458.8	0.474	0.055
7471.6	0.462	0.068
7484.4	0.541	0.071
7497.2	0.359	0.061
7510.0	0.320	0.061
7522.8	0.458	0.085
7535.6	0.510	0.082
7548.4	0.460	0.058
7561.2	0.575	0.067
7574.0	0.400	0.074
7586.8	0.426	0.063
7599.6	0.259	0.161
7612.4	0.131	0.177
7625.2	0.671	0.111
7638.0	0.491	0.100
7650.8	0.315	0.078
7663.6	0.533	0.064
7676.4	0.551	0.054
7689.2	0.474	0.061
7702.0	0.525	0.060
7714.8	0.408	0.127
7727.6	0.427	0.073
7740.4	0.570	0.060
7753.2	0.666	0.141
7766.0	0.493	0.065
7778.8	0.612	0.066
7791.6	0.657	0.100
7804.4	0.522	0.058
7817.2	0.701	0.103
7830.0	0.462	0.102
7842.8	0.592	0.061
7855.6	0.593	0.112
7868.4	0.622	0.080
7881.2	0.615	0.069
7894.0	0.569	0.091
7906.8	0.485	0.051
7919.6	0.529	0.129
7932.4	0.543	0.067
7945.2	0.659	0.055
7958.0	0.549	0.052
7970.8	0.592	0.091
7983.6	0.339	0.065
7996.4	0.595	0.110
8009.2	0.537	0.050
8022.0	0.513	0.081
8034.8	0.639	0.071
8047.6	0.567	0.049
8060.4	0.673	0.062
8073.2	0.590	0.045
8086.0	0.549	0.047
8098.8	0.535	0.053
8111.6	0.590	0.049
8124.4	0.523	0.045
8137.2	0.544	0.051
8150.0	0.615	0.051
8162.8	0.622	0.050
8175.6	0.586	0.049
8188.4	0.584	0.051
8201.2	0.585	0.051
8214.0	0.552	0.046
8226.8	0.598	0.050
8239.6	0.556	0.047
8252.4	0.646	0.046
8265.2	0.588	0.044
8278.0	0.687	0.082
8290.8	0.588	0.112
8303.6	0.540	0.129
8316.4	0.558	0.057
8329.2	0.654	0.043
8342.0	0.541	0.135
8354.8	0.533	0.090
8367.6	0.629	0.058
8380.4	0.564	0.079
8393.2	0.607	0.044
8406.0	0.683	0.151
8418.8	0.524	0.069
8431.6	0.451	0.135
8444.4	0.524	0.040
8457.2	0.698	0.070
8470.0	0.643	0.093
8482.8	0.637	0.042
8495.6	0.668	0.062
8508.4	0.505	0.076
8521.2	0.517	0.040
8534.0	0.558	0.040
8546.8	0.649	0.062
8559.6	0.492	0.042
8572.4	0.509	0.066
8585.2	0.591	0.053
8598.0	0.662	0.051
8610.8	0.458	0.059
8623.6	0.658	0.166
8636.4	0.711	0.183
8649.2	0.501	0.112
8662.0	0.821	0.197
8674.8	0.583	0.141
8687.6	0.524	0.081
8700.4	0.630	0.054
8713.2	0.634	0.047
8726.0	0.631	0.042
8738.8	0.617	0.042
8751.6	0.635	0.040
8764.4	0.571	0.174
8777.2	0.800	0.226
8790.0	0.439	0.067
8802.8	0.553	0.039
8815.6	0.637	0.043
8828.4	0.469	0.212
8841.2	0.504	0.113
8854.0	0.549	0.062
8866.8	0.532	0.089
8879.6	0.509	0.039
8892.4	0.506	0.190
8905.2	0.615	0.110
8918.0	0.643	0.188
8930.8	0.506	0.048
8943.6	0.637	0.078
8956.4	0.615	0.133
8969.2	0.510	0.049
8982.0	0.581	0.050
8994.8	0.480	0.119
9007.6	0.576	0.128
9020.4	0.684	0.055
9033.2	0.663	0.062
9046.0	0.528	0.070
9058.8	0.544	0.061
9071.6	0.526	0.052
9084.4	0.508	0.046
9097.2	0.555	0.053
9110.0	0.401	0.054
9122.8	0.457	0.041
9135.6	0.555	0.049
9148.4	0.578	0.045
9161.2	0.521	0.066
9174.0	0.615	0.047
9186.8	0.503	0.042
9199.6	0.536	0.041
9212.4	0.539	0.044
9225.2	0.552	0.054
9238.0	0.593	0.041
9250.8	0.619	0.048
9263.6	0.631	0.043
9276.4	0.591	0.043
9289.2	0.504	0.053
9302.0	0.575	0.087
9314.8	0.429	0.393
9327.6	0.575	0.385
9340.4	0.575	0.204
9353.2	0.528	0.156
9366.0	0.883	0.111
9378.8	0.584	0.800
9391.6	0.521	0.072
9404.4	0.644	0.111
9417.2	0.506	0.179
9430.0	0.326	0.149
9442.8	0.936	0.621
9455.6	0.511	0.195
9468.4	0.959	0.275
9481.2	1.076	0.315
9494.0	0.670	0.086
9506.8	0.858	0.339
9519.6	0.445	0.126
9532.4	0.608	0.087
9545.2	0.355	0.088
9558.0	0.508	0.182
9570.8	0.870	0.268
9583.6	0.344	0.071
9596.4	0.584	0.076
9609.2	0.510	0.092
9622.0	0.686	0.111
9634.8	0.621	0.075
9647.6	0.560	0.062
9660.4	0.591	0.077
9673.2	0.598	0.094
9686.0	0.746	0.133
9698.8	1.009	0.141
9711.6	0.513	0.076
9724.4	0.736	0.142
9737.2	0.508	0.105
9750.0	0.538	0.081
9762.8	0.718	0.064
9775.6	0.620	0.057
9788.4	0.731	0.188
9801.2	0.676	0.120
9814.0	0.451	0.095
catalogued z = 0.763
